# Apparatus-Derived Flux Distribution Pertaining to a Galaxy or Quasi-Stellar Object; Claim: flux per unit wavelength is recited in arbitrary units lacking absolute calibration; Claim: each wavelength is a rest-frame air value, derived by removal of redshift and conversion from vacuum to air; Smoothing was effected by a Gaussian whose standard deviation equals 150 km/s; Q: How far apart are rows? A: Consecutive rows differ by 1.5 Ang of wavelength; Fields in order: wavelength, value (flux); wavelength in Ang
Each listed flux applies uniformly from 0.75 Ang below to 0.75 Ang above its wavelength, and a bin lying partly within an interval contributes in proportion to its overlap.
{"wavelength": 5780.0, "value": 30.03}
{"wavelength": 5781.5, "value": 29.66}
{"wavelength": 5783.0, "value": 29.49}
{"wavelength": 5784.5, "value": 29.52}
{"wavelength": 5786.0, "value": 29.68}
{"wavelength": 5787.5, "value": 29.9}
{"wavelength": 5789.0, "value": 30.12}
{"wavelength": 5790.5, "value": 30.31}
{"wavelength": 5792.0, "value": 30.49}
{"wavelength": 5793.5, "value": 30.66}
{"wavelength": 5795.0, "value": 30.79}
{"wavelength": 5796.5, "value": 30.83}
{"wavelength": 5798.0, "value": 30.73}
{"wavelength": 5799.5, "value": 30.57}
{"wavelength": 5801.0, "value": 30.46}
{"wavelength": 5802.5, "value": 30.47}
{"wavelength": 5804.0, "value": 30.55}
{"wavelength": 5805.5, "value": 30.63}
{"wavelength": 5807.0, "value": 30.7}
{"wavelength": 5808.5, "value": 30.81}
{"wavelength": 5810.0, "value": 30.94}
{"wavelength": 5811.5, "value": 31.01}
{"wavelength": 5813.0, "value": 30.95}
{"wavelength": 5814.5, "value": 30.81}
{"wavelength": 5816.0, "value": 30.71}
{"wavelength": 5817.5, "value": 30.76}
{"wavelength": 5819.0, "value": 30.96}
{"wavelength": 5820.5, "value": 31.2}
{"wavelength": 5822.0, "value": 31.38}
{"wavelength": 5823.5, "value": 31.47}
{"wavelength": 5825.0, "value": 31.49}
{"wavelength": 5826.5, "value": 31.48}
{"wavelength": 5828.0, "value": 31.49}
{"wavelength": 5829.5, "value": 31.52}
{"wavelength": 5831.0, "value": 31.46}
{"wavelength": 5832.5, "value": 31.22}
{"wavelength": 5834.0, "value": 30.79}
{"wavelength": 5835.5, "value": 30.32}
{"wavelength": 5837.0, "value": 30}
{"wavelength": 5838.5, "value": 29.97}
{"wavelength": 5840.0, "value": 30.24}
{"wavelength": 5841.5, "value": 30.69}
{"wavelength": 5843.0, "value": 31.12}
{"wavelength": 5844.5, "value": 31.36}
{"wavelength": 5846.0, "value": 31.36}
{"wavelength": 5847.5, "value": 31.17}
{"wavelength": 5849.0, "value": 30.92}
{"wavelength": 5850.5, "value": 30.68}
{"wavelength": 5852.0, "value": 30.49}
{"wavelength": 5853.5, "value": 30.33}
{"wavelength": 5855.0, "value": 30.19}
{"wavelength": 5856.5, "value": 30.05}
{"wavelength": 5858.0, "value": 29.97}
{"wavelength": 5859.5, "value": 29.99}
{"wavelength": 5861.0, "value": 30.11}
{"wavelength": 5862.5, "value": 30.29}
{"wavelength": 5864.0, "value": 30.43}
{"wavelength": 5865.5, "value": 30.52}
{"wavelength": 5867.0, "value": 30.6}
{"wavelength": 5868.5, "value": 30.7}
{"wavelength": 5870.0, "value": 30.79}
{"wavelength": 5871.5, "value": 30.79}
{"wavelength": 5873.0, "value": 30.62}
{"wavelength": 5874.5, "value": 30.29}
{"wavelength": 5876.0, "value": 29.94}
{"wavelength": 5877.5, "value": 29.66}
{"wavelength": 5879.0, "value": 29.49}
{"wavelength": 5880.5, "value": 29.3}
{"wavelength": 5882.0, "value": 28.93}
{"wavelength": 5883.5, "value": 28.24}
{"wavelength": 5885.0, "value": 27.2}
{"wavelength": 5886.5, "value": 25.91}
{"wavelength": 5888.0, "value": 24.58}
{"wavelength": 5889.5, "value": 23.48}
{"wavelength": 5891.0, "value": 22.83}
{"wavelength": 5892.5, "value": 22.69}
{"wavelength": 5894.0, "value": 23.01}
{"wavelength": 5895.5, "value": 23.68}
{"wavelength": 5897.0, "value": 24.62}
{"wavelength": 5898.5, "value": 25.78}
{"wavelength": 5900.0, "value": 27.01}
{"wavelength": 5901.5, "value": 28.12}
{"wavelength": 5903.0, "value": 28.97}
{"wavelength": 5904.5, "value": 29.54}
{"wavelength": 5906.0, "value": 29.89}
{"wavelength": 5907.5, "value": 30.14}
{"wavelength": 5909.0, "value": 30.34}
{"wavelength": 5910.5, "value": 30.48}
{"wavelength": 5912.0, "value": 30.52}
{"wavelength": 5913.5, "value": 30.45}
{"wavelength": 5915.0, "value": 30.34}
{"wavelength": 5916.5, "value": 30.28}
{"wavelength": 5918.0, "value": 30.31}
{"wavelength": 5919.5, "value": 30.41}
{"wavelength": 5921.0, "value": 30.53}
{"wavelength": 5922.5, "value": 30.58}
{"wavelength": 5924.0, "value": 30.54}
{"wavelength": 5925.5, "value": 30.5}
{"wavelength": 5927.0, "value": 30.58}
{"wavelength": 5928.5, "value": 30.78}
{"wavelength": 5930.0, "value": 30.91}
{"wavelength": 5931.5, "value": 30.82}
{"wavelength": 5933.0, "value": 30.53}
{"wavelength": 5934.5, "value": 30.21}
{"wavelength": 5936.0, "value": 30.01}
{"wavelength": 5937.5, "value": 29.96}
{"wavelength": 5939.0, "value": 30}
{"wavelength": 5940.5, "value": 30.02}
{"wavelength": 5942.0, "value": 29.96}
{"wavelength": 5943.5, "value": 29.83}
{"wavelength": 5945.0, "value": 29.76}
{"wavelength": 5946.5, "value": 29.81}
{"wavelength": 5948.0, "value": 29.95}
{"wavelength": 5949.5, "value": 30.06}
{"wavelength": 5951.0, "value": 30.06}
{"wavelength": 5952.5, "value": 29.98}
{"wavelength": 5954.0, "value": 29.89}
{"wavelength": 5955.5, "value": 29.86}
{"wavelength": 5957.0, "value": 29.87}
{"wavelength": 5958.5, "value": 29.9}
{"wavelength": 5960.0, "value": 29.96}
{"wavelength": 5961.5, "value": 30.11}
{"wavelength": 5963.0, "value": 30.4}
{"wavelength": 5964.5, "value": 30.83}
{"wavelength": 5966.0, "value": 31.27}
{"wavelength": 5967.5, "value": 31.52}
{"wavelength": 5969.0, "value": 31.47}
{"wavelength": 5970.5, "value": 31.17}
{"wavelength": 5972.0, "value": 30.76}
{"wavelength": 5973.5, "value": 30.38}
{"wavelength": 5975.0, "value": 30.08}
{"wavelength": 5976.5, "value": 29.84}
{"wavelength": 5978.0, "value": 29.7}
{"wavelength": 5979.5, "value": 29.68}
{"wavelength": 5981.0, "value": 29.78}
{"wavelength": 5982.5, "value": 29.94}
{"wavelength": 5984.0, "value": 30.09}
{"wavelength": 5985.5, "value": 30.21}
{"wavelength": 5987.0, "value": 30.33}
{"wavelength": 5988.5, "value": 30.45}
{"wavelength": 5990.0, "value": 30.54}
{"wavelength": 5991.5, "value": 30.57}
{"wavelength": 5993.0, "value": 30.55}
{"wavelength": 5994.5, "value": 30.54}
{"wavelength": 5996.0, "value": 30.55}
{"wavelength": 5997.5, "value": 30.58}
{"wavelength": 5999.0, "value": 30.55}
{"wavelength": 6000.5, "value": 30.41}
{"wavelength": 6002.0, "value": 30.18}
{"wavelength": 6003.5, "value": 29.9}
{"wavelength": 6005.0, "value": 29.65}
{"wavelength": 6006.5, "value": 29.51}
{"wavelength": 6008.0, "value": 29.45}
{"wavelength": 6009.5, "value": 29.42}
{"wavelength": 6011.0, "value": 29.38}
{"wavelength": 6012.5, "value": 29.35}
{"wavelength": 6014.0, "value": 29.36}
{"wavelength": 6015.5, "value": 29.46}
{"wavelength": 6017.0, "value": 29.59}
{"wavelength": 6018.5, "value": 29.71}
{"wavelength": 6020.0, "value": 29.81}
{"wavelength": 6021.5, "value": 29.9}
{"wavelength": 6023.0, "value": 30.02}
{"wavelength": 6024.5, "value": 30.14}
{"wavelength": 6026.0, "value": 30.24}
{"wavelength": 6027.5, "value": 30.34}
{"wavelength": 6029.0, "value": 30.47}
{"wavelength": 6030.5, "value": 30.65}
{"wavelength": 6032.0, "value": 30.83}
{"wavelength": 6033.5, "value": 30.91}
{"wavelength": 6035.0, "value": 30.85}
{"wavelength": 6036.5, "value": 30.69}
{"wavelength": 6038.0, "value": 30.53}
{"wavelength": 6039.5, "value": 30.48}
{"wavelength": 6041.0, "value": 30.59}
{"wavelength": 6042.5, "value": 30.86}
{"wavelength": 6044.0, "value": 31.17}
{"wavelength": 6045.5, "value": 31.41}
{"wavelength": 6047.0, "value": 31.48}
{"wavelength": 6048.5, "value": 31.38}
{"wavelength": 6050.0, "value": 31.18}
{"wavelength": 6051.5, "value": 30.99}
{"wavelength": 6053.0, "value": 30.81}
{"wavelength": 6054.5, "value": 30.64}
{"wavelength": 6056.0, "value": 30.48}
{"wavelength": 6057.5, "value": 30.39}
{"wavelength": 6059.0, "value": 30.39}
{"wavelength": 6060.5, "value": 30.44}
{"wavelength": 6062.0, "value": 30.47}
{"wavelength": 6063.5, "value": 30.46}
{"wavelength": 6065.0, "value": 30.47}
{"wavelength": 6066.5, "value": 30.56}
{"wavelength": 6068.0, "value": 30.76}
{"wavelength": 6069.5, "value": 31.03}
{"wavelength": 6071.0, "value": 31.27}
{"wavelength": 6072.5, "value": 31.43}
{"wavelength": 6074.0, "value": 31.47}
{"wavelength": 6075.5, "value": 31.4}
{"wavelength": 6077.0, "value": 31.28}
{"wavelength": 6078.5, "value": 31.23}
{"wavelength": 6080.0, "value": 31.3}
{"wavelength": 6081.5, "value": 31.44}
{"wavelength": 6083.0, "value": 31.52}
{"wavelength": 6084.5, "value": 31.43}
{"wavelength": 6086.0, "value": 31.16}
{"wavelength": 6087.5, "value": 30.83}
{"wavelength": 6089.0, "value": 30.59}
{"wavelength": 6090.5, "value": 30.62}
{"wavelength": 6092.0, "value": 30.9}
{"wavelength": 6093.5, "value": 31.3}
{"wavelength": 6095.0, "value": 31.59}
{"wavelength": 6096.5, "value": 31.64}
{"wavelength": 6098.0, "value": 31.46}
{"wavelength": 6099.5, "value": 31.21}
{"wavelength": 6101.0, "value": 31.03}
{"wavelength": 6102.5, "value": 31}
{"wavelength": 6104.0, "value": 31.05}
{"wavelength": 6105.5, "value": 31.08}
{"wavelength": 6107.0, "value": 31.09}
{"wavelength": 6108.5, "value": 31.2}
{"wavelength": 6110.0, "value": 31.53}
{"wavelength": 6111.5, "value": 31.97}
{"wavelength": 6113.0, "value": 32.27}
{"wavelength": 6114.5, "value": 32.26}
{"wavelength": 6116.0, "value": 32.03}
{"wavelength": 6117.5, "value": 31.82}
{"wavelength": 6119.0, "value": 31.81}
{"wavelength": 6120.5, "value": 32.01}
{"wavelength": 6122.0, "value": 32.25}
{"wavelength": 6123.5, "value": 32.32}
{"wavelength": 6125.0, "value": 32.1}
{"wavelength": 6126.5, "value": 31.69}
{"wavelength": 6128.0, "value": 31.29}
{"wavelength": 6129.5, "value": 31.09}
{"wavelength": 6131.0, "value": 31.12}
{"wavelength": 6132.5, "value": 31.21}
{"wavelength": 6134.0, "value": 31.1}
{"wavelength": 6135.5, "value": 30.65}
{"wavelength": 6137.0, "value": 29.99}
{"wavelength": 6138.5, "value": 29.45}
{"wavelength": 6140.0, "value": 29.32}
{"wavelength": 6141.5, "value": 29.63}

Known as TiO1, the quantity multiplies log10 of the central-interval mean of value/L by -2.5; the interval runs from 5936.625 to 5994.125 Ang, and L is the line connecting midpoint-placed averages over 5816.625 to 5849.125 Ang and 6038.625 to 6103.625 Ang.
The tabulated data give 0.03 mag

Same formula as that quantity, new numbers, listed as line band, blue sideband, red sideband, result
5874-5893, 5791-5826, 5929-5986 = 0.128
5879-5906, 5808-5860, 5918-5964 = 0.160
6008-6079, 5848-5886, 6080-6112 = 0.014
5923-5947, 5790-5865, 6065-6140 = 0.024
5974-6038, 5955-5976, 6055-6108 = 0.022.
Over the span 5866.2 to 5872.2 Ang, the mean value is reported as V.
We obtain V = 30.7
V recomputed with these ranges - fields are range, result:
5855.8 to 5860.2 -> 30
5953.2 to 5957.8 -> 29.9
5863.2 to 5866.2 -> 30.5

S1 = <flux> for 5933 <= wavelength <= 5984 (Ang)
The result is 30.2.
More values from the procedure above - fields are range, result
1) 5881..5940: 28.6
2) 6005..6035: 29.9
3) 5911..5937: 30.5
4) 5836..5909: 28.9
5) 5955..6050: 30.3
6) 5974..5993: 30.1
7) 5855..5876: 30.4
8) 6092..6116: 31.4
